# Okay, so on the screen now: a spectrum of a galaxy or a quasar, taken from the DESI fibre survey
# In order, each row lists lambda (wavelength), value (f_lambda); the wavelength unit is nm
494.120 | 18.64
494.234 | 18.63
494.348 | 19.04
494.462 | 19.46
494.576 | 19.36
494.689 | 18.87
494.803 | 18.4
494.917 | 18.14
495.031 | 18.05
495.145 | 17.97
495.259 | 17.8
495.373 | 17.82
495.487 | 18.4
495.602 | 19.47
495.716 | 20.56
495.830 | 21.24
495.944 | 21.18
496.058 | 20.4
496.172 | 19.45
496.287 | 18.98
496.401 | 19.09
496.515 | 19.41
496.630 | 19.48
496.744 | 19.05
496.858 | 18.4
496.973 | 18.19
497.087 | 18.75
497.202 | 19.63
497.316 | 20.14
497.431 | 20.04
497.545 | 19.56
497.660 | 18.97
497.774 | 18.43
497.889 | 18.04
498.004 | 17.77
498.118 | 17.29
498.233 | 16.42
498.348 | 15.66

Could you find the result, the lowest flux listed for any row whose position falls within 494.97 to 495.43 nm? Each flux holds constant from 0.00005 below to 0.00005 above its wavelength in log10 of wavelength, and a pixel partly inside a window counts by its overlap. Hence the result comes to 17.8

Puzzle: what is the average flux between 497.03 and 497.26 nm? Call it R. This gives 19.2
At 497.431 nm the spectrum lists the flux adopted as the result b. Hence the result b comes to 20.04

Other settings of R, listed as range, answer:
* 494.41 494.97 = 18.9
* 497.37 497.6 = 19.8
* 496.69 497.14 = 18.6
